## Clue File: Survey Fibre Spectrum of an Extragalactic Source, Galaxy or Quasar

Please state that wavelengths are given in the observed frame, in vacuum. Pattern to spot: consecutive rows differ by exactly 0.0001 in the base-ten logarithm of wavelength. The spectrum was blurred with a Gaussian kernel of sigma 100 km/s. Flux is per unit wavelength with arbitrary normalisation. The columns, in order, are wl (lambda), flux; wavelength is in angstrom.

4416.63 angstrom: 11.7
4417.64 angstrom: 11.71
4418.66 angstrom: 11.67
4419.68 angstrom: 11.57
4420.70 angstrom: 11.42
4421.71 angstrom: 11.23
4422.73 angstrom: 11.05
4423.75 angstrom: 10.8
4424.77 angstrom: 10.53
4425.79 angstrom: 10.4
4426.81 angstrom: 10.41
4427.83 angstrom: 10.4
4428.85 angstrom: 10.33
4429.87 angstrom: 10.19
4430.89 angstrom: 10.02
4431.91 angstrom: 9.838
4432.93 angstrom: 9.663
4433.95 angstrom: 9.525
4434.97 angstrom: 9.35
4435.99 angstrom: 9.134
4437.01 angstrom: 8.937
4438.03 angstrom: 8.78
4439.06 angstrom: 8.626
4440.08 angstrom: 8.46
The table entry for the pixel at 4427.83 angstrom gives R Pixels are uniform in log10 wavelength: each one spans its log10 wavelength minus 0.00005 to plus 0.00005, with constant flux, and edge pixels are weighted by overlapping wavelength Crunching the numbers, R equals 10.4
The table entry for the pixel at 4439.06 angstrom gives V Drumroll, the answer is 8.626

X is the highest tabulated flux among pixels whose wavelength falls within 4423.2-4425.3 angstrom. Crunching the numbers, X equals 10.8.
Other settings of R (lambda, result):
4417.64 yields 11.71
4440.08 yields 8.46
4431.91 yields 9.838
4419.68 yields 11.57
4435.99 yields 9.134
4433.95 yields 9.525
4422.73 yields 11.05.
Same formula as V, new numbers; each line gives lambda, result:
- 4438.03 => 8.78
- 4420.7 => 11.42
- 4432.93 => 9.663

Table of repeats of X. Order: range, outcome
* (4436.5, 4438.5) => 8.937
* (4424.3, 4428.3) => 10.53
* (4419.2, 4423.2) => 11.57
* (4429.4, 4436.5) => 10.19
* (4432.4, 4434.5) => 9.663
